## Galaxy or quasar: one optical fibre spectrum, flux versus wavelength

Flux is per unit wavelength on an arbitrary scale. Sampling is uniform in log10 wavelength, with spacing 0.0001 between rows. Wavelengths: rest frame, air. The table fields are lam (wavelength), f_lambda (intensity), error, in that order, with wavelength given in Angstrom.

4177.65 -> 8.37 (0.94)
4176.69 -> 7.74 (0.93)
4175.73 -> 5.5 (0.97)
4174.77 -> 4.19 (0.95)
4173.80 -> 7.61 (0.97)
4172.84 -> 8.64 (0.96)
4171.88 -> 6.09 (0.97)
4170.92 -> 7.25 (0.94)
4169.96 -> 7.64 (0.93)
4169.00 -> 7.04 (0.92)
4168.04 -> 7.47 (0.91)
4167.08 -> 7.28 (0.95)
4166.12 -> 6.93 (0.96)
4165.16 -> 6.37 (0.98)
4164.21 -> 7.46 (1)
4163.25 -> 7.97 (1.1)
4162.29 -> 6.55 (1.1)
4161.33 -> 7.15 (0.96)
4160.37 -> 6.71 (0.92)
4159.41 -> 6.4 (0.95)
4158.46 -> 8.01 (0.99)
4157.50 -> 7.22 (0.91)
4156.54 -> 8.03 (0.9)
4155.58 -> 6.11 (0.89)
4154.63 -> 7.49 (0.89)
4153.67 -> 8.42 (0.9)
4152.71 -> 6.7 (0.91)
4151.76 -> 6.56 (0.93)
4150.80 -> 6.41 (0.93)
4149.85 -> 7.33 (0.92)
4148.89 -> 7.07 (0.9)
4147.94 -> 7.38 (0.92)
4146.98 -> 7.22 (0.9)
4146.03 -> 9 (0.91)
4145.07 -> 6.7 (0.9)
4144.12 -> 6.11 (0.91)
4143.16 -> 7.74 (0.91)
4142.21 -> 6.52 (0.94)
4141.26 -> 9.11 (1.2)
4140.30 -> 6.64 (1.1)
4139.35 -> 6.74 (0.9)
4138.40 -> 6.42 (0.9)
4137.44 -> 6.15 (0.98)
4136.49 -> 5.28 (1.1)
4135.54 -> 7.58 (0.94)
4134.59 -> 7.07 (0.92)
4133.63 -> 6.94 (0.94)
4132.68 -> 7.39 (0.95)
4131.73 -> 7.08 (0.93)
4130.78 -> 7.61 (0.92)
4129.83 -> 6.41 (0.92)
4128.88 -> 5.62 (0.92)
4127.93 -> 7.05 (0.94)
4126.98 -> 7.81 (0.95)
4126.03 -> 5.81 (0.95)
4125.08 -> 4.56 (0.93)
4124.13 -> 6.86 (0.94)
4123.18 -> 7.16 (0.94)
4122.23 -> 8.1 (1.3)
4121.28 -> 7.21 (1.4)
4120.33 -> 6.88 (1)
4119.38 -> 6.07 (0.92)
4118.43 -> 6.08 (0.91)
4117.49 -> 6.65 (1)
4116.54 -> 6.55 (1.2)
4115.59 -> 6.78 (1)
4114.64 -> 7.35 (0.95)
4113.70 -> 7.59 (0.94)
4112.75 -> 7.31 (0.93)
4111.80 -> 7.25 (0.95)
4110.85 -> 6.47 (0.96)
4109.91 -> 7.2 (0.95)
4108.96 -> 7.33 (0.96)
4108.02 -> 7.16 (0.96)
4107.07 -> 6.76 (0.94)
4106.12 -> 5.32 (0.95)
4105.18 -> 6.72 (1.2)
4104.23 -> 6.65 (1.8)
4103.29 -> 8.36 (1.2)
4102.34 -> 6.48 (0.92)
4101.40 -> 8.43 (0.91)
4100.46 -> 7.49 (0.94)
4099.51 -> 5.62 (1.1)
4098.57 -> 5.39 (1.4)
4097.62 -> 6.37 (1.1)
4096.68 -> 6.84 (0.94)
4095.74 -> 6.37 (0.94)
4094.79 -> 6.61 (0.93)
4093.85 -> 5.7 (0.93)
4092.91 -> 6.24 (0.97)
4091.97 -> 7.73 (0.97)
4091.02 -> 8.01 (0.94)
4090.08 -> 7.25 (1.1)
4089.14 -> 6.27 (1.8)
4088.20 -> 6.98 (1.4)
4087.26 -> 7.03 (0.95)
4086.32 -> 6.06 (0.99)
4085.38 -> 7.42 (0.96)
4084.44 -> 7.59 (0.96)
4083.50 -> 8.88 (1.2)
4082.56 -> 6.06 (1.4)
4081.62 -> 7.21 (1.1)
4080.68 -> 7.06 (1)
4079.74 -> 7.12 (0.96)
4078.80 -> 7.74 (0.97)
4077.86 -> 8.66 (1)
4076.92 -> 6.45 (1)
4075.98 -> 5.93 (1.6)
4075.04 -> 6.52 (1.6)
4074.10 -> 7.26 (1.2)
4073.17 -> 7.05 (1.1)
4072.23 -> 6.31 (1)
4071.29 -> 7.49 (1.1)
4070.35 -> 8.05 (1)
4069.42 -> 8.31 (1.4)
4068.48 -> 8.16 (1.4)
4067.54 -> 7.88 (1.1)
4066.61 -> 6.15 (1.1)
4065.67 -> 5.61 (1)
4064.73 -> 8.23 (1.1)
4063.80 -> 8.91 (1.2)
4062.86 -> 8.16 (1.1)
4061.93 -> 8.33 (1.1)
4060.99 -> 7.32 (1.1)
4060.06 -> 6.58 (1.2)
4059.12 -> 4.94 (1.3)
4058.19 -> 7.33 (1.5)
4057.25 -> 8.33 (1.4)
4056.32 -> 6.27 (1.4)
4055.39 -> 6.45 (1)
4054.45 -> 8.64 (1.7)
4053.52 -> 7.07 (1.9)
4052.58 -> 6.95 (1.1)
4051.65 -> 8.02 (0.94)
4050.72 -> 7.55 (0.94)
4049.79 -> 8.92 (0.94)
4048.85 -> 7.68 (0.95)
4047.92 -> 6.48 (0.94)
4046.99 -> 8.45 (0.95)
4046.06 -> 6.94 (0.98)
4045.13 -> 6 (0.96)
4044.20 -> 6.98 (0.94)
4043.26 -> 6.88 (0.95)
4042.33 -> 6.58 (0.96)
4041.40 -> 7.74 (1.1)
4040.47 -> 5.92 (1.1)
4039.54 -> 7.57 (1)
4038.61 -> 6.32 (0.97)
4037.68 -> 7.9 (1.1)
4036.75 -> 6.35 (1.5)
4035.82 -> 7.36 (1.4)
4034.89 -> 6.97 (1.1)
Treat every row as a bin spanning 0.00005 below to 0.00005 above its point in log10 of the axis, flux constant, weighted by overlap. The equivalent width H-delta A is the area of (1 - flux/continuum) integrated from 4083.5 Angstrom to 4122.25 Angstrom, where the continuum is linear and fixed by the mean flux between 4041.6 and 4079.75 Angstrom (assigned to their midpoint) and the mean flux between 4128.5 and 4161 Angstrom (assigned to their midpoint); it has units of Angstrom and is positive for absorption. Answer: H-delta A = 1.54 Angstrom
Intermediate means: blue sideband 7.29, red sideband 7.04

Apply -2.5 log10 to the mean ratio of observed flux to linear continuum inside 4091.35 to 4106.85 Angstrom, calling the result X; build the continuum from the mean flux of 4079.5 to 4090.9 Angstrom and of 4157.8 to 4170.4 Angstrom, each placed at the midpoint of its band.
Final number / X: 0.07 mag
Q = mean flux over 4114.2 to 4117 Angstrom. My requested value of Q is 6.88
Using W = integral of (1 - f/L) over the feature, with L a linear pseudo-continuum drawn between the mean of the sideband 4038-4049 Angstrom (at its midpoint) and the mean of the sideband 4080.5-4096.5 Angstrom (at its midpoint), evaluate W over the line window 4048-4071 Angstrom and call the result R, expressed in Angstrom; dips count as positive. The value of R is -1.7 Angstrom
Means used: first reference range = 6.95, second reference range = 6.97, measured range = 7.48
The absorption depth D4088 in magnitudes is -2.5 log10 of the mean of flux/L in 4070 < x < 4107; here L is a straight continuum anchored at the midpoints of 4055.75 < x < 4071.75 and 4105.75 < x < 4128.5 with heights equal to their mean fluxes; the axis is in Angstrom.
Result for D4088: 0.03 mag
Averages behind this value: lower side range 7.41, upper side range 6.8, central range 6.93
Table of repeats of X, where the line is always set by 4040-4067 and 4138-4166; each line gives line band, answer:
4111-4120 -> 0.05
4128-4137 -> 0.06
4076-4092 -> 0.00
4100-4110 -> 0.02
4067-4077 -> 0.00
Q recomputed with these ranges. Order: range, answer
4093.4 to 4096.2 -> 6.22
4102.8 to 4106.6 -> 6.75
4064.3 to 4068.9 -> 7.18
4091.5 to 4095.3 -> 6.57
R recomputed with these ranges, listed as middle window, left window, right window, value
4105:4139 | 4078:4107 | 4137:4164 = 1.28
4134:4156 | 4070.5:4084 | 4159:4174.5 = 0.28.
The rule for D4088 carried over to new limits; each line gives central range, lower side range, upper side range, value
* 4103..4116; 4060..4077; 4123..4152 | 0.01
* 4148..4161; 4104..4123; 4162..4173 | 0.00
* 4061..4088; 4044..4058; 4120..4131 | -0.02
